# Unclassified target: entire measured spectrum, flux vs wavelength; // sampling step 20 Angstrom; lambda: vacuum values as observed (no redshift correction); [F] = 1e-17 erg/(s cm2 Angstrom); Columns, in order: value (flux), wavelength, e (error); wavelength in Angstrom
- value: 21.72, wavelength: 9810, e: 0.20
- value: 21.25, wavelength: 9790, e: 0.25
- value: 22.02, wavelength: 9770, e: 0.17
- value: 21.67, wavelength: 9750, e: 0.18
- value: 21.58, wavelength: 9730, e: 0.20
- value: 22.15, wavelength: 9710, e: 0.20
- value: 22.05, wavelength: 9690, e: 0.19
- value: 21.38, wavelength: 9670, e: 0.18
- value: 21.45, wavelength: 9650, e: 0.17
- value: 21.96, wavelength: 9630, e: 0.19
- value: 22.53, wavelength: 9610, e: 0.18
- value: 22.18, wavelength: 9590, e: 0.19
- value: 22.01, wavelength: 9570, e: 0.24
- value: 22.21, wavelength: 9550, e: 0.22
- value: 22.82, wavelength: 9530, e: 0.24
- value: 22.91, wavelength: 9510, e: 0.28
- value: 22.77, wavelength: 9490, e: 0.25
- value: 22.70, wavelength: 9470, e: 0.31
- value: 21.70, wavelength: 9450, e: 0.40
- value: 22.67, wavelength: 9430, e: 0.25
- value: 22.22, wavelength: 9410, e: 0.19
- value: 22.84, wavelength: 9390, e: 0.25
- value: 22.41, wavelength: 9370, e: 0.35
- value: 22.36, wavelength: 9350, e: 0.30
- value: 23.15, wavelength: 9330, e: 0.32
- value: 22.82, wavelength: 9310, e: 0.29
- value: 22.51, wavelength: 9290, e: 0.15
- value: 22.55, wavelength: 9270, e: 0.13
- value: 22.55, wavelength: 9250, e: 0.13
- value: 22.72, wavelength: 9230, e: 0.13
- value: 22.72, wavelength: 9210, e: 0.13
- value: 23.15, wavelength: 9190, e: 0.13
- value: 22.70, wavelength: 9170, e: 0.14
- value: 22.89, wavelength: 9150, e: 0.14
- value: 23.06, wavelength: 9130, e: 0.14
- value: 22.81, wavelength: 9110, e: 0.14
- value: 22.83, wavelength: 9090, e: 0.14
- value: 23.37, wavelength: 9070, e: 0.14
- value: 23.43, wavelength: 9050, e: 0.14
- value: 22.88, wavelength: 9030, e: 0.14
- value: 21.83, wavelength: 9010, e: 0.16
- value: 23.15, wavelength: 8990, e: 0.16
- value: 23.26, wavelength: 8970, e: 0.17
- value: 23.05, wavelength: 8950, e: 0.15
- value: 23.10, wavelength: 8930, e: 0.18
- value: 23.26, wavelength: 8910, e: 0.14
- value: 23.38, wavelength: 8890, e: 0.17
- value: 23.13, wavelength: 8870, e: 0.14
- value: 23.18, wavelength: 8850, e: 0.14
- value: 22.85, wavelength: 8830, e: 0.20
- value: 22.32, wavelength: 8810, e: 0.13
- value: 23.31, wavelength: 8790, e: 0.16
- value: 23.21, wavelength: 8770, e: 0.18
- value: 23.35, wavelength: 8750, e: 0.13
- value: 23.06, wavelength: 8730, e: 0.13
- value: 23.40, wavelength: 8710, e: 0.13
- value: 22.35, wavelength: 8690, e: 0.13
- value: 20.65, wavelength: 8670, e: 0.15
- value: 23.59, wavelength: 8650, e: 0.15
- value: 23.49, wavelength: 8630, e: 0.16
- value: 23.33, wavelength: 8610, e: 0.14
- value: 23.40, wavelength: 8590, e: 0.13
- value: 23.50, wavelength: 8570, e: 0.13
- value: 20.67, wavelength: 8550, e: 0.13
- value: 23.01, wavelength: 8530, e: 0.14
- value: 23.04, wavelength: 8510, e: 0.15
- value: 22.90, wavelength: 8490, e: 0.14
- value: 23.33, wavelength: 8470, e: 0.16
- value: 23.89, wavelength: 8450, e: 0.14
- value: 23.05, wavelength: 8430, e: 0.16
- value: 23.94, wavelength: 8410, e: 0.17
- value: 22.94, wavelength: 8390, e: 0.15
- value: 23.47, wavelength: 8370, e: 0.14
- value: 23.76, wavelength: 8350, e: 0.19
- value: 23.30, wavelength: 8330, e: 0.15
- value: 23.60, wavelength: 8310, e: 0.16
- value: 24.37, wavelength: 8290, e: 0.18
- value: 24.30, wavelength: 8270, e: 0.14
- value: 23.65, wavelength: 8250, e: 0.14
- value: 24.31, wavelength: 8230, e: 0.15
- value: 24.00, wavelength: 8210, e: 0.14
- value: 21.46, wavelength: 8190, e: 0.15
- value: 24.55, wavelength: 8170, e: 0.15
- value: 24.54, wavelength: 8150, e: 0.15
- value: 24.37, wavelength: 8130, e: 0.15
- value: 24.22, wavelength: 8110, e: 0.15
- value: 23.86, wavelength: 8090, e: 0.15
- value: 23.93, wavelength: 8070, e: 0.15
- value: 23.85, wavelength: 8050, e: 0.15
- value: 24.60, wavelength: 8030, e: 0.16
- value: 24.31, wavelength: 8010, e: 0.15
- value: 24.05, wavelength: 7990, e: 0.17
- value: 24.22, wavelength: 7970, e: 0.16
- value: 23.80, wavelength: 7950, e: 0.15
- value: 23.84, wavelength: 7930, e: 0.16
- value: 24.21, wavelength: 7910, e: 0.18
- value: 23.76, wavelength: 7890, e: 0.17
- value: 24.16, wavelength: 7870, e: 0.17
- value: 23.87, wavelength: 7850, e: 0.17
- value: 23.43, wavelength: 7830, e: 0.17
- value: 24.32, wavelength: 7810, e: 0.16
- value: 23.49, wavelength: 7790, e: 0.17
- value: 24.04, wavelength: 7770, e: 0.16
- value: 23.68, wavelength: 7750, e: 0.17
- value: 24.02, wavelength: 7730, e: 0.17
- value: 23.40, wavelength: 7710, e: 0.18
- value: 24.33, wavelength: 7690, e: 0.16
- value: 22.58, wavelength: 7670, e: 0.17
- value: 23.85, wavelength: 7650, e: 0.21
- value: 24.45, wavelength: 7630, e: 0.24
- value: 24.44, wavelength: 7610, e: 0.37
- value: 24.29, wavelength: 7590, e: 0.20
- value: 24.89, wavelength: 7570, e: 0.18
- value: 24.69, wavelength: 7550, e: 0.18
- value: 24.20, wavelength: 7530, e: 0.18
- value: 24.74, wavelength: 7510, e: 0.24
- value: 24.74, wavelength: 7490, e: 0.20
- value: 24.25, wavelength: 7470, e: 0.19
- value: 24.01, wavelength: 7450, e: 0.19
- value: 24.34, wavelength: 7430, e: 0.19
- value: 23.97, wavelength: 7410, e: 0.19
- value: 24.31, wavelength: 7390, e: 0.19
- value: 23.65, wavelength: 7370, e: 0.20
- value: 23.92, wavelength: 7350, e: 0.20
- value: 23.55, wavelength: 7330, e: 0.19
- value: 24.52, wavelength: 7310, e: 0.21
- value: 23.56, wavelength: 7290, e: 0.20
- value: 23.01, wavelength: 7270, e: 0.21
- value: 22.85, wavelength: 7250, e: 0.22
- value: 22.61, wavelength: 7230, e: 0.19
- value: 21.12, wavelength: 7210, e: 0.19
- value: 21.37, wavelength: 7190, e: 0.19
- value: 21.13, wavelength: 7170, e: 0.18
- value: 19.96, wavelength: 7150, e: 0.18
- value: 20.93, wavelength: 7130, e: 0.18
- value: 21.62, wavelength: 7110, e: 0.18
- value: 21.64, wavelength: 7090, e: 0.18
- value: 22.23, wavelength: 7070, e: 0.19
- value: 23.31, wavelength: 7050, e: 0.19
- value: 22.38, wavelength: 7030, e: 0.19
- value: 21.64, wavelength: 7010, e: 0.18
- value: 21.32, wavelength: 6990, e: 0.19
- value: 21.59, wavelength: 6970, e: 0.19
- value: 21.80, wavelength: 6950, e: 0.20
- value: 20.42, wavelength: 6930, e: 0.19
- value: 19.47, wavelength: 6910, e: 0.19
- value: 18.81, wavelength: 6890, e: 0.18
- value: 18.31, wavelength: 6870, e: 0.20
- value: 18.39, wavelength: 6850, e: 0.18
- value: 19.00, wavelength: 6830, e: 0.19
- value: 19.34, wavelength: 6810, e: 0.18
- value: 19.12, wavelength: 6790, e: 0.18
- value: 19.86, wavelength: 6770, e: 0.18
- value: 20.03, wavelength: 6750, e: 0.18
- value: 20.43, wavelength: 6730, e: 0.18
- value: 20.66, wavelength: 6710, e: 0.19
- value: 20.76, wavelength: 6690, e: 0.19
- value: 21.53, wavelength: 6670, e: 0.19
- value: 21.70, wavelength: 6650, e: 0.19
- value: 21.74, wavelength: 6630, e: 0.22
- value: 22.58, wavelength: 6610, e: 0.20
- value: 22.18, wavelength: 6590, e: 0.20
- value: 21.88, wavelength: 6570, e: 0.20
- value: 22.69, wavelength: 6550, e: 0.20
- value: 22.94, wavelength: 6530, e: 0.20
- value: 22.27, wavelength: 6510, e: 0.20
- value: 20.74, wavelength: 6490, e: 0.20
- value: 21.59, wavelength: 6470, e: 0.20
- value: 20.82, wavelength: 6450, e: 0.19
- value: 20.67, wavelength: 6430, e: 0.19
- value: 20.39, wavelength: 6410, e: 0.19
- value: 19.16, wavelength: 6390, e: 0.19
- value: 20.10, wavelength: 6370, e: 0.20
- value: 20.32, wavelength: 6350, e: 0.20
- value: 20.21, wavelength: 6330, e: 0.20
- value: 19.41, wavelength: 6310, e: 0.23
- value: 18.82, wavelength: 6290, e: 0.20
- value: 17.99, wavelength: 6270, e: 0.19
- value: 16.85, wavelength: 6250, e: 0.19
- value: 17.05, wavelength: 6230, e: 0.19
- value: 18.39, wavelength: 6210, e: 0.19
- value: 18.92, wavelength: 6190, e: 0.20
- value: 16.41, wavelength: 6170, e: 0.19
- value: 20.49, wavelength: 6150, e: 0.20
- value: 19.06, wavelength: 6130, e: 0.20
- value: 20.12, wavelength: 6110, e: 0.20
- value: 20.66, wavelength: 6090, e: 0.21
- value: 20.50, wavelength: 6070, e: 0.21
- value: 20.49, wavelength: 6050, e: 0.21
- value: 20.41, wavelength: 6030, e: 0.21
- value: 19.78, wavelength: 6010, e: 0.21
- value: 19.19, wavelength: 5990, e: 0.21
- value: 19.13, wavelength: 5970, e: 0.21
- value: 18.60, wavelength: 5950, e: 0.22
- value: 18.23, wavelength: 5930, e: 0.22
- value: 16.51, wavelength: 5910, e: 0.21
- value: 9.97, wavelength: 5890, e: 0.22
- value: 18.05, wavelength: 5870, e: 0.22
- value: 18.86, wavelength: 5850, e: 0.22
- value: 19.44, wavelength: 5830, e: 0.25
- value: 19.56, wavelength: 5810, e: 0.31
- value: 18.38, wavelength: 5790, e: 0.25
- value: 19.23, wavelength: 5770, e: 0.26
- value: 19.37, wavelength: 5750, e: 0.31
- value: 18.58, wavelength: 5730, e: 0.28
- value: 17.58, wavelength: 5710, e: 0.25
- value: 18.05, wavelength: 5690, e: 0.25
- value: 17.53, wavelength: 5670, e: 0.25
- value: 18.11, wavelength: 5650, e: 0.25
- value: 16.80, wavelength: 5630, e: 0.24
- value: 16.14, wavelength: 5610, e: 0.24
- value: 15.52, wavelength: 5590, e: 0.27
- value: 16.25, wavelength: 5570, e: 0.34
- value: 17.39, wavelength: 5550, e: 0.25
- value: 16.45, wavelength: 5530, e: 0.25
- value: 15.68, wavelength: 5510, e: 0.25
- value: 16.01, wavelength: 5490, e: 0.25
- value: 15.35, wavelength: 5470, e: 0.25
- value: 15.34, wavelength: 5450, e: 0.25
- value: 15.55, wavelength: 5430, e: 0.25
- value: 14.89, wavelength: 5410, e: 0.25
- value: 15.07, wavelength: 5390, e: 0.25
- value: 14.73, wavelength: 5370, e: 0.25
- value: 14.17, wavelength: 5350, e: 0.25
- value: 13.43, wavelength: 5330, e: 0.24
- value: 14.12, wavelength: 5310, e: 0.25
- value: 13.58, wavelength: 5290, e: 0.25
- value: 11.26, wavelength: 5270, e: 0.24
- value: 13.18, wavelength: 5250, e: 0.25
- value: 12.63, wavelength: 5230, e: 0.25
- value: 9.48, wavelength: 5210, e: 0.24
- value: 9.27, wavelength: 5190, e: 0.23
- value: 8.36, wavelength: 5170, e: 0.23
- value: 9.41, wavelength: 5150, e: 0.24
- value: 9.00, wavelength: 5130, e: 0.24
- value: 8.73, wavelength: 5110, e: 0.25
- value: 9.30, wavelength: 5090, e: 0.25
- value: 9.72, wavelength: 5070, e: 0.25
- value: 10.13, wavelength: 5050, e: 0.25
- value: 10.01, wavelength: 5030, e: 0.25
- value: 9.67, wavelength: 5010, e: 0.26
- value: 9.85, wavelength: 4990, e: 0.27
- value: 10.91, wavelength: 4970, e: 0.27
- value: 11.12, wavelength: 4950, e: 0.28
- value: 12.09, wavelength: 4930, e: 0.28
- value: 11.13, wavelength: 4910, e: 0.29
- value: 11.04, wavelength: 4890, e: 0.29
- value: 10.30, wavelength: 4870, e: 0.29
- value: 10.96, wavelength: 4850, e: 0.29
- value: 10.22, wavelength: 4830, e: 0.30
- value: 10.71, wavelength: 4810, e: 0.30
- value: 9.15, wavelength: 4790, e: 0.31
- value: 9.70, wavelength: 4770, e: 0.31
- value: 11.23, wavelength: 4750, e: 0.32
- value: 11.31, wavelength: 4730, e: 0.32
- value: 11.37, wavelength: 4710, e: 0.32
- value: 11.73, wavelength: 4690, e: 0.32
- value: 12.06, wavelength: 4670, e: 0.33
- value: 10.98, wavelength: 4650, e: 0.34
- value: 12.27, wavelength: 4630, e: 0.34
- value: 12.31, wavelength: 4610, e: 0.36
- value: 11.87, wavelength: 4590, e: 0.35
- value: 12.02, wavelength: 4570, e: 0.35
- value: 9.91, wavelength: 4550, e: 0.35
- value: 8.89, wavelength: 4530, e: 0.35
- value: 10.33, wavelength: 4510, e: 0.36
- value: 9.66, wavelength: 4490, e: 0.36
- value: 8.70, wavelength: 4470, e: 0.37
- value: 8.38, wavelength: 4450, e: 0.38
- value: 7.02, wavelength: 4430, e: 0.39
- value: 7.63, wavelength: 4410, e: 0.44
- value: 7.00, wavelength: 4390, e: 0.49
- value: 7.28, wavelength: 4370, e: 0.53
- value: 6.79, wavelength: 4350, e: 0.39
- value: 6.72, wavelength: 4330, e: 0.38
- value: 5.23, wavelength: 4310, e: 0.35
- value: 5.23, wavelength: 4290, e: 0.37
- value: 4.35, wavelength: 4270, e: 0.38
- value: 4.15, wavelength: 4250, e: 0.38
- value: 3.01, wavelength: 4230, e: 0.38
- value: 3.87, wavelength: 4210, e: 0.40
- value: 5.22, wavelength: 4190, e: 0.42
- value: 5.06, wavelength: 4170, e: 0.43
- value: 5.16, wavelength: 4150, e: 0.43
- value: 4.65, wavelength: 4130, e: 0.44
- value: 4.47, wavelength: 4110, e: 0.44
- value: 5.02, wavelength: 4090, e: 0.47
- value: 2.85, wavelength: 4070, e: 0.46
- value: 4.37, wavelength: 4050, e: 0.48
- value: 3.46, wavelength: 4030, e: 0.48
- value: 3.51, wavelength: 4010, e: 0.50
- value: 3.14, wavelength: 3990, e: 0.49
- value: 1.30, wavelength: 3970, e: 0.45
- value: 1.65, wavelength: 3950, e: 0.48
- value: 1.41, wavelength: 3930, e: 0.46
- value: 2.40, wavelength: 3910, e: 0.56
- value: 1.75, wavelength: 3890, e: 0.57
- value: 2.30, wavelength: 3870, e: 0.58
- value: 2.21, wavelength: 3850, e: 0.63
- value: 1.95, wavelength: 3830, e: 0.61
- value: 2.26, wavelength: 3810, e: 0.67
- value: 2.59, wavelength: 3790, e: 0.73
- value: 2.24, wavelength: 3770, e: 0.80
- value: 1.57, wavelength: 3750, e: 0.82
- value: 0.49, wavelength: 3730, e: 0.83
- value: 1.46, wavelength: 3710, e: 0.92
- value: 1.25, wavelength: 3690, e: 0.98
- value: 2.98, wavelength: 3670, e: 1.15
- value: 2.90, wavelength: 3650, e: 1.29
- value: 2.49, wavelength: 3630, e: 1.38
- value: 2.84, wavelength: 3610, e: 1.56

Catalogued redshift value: 0.00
